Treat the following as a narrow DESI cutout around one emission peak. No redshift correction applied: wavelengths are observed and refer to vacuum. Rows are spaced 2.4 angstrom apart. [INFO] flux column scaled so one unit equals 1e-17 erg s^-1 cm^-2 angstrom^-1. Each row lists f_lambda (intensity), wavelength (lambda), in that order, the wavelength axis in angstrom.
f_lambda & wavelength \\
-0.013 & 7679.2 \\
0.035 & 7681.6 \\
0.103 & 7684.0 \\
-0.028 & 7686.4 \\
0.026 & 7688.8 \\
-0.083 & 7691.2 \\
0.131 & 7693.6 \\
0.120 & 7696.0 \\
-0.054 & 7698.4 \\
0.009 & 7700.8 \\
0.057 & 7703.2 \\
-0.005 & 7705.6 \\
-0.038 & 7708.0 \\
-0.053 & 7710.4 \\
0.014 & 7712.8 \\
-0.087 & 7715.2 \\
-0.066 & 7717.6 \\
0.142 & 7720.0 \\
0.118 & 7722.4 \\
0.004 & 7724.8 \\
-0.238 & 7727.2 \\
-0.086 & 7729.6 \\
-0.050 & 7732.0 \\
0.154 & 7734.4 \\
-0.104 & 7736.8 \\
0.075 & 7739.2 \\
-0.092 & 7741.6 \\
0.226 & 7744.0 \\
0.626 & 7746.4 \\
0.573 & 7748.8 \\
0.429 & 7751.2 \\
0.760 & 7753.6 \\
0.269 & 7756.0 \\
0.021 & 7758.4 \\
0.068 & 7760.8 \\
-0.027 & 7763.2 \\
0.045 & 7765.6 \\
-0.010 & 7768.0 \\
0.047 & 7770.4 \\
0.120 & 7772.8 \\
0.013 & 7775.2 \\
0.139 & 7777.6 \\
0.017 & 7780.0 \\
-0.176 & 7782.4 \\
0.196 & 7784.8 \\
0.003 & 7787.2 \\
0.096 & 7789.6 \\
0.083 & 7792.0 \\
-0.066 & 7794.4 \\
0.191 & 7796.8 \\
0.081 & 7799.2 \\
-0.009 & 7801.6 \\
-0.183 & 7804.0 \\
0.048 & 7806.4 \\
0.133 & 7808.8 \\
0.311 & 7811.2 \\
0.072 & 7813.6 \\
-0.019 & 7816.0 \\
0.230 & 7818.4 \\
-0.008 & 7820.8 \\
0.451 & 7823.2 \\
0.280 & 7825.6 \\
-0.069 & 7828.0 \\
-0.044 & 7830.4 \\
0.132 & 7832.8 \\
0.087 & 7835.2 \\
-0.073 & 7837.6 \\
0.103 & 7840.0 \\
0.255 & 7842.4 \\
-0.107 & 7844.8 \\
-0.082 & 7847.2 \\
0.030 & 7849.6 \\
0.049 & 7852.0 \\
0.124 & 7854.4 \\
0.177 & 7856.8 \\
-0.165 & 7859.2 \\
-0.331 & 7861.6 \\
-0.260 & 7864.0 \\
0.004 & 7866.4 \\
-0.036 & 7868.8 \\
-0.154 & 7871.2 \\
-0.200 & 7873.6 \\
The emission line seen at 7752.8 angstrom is [O II]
